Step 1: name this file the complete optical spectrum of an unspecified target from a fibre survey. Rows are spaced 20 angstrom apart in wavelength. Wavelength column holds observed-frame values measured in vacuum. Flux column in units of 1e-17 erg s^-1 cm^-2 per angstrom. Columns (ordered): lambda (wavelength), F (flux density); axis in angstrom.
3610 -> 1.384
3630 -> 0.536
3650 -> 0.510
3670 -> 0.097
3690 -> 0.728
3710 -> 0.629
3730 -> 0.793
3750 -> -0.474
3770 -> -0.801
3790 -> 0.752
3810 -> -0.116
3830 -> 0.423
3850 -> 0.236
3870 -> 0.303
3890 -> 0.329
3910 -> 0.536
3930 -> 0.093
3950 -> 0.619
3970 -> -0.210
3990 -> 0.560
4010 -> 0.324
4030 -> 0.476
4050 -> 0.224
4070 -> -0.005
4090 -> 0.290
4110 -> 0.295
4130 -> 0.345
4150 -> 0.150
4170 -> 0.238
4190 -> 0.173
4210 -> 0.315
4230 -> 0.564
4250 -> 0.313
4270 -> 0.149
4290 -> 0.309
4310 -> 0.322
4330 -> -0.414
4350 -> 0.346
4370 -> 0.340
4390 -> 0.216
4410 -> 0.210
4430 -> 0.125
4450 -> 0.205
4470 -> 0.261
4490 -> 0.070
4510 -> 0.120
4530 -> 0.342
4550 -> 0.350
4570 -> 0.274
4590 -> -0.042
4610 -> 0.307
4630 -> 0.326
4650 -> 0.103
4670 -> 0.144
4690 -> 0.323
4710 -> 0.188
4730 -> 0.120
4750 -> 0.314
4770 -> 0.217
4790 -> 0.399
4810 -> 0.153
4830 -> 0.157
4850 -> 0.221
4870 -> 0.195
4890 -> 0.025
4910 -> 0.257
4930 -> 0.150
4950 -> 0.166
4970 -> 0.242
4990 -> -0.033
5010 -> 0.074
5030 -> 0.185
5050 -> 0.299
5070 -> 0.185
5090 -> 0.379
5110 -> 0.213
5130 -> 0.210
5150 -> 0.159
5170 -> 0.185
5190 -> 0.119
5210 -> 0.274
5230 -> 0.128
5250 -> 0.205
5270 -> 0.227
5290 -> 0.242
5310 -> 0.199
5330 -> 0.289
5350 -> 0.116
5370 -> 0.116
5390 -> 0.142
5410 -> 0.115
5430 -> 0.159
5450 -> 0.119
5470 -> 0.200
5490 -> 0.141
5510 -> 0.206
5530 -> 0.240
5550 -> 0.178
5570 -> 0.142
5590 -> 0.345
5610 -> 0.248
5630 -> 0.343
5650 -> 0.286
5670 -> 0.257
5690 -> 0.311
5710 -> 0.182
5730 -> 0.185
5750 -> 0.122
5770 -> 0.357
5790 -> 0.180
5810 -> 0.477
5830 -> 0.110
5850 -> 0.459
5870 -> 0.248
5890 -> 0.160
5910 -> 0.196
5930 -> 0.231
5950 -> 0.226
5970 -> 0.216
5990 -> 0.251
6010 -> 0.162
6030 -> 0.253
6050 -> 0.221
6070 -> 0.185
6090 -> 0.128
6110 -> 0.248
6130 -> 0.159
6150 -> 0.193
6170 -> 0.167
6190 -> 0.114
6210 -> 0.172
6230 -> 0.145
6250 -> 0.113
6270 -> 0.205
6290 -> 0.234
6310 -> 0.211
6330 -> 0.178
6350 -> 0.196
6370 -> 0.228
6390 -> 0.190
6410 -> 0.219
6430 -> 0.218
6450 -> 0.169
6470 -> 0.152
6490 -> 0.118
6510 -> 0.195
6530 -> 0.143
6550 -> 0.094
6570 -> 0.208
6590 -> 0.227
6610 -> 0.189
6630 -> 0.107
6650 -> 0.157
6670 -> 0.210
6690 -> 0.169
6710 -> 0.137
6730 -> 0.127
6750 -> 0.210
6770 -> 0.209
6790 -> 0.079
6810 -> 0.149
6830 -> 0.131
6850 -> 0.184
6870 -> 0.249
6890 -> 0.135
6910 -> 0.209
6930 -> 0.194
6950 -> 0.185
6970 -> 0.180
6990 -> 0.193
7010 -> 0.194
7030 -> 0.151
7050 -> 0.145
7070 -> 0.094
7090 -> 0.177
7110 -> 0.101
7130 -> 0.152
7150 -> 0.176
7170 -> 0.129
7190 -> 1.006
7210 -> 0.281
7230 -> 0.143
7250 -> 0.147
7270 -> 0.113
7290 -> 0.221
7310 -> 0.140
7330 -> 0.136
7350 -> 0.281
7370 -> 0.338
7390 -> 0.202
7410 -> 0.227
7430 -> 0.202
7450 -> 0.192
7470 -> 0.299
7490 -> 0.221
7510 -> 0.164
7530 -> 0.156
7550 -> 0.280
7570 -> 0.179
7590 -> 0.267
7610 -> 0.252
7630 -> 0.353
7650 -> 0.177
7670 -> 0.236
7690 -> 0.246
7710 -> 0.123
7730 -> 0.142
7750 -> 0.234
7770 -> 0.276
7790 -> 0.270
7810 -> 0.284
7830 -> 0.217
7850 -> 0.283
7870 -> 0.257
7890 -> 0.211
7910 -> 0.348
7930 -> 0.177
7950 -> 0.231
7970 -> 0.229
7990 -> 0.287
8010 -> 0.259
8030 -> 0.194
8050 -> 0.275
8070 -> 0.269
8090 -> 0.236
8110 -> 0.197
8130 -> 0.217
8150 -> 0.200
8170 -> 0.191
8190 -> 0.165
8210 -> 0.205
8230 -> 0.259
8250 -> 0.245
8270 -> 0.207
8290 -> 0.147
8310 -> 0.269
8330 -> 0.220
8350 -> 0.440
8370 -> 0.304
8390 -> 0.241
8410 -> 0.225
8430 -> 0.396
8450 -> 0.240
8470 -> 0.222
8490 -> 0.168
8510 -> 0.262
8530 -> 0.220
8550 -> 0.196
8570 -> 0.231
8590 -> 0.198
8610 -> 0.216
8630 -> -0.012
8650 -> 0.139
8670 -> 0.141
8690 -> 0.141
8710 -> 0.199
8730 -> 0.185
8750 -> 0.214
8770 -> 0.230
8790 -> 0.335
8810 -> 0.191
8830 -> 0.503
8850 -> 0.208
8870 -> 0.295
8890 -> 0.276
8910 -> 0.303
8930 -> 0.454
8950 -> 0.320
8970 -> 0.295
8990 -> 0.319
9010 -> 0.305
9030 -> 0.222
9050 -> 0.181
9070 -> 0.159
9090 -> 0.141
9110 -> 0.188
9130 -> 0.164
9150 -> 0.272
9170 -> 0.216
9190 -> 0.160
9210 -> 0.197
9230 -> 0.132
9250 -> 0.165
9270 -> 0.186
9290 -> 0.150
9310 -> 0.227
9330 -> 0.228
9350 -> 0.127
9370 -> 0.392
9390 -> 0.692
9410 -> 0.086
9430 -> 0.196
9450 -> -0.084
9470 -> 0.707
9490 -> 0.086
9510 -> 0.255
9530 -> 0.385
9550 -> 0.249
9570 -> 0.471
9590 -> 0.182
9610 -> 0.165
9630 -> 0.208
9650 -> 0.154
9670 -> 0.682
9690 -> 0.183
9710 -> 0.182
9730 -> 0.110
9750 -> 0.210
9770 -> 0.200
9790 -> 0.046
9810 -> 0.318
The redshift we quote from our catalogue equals 0.930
